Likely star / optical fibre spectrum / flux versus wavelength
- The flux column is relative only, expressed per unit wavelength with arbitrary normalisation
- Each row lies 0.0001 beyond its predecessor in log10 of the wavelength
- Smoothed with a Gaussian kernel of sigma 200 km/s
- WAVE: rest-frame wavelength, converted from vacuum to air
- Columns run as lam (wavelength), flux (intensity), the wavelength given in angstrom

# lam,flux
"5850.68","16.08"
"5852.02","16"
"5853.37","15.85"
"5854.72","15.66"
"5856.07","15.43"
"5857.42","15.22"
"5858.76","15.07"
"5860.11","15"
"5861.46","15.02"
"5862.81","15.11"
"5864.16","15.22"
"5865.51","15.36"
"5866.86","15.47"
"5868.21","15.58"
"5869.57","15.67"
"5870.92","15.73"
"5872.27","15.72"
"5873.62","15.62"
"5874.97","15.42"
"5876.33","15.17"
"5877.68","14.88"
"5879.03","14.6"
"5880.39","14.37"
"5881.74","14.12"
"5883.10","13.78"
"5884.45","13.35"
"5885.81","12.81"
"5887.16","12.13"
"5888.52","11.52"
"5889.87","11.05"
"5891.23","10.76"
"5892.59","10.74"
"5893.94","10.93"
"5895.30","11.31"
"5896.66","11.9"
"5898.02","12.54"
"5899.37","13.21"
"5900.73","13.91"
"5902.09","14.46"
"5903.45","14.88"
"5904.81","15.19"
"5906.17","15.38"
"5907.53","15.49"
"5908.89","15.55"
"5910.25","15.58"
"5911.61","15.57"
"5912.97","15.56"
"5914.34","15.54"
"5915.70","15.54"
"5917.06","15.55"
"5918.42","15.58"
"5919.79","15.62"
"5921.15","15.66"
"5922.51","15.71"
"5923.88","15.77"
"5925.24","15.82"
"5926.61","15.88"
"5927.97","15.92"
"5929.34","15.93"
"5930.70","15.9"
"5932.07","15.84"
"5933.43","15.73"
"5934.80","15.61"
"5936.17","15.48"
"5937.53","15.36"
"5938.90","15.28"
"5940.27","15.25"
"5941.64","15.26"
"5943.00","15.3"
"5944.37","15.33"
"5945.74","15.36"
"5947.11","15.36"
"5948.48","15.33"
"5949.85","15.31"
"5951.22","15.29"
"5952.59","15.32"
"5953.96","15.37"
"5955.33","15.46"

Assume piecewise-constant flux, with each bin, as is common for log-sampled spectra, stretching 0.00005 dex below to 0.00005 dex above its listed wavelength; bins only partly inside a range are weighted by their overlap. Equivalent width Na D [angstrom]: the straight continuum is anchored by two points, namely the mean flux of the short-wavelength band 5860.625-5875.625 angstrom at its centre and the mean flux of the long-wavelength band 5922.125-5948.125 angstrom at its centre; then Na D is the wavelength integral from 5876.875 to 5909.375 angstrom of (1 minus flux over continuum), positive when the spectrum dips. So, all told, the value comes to 4.64 angstrom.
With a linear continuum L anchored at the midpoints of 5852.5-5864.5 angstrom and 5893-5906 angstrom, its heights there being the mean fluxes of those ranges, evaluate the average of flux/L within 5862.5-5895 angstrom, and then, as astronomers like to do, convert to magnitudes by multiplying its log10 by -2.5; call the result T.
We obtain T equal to 0.03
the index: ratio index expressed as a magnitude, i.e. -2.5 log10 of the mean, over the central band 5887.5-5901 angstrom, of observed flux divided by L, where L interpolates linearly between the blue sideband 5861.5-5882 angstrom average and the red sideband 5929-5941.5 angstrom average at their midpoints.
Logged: 0.29 mag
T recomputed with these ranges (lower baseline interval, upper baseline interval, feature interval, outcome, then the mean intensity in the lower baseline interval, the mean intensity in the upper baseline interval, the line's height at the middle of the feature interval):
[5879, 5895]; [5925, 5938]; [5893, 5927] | -0.040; 12.4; 15.8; 14.1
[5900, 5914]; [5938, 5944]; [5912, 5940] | -0.030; 15.2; 15.3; 15.2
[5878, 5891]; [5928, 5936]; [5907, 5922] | -0.057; 13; 15.8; 14.8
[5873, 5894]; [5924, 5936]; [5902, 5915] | -0.052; 13.3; 15.8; 14.6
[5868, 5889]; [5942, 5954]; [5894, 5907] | 0.090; 14.4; 15.3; 14.7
